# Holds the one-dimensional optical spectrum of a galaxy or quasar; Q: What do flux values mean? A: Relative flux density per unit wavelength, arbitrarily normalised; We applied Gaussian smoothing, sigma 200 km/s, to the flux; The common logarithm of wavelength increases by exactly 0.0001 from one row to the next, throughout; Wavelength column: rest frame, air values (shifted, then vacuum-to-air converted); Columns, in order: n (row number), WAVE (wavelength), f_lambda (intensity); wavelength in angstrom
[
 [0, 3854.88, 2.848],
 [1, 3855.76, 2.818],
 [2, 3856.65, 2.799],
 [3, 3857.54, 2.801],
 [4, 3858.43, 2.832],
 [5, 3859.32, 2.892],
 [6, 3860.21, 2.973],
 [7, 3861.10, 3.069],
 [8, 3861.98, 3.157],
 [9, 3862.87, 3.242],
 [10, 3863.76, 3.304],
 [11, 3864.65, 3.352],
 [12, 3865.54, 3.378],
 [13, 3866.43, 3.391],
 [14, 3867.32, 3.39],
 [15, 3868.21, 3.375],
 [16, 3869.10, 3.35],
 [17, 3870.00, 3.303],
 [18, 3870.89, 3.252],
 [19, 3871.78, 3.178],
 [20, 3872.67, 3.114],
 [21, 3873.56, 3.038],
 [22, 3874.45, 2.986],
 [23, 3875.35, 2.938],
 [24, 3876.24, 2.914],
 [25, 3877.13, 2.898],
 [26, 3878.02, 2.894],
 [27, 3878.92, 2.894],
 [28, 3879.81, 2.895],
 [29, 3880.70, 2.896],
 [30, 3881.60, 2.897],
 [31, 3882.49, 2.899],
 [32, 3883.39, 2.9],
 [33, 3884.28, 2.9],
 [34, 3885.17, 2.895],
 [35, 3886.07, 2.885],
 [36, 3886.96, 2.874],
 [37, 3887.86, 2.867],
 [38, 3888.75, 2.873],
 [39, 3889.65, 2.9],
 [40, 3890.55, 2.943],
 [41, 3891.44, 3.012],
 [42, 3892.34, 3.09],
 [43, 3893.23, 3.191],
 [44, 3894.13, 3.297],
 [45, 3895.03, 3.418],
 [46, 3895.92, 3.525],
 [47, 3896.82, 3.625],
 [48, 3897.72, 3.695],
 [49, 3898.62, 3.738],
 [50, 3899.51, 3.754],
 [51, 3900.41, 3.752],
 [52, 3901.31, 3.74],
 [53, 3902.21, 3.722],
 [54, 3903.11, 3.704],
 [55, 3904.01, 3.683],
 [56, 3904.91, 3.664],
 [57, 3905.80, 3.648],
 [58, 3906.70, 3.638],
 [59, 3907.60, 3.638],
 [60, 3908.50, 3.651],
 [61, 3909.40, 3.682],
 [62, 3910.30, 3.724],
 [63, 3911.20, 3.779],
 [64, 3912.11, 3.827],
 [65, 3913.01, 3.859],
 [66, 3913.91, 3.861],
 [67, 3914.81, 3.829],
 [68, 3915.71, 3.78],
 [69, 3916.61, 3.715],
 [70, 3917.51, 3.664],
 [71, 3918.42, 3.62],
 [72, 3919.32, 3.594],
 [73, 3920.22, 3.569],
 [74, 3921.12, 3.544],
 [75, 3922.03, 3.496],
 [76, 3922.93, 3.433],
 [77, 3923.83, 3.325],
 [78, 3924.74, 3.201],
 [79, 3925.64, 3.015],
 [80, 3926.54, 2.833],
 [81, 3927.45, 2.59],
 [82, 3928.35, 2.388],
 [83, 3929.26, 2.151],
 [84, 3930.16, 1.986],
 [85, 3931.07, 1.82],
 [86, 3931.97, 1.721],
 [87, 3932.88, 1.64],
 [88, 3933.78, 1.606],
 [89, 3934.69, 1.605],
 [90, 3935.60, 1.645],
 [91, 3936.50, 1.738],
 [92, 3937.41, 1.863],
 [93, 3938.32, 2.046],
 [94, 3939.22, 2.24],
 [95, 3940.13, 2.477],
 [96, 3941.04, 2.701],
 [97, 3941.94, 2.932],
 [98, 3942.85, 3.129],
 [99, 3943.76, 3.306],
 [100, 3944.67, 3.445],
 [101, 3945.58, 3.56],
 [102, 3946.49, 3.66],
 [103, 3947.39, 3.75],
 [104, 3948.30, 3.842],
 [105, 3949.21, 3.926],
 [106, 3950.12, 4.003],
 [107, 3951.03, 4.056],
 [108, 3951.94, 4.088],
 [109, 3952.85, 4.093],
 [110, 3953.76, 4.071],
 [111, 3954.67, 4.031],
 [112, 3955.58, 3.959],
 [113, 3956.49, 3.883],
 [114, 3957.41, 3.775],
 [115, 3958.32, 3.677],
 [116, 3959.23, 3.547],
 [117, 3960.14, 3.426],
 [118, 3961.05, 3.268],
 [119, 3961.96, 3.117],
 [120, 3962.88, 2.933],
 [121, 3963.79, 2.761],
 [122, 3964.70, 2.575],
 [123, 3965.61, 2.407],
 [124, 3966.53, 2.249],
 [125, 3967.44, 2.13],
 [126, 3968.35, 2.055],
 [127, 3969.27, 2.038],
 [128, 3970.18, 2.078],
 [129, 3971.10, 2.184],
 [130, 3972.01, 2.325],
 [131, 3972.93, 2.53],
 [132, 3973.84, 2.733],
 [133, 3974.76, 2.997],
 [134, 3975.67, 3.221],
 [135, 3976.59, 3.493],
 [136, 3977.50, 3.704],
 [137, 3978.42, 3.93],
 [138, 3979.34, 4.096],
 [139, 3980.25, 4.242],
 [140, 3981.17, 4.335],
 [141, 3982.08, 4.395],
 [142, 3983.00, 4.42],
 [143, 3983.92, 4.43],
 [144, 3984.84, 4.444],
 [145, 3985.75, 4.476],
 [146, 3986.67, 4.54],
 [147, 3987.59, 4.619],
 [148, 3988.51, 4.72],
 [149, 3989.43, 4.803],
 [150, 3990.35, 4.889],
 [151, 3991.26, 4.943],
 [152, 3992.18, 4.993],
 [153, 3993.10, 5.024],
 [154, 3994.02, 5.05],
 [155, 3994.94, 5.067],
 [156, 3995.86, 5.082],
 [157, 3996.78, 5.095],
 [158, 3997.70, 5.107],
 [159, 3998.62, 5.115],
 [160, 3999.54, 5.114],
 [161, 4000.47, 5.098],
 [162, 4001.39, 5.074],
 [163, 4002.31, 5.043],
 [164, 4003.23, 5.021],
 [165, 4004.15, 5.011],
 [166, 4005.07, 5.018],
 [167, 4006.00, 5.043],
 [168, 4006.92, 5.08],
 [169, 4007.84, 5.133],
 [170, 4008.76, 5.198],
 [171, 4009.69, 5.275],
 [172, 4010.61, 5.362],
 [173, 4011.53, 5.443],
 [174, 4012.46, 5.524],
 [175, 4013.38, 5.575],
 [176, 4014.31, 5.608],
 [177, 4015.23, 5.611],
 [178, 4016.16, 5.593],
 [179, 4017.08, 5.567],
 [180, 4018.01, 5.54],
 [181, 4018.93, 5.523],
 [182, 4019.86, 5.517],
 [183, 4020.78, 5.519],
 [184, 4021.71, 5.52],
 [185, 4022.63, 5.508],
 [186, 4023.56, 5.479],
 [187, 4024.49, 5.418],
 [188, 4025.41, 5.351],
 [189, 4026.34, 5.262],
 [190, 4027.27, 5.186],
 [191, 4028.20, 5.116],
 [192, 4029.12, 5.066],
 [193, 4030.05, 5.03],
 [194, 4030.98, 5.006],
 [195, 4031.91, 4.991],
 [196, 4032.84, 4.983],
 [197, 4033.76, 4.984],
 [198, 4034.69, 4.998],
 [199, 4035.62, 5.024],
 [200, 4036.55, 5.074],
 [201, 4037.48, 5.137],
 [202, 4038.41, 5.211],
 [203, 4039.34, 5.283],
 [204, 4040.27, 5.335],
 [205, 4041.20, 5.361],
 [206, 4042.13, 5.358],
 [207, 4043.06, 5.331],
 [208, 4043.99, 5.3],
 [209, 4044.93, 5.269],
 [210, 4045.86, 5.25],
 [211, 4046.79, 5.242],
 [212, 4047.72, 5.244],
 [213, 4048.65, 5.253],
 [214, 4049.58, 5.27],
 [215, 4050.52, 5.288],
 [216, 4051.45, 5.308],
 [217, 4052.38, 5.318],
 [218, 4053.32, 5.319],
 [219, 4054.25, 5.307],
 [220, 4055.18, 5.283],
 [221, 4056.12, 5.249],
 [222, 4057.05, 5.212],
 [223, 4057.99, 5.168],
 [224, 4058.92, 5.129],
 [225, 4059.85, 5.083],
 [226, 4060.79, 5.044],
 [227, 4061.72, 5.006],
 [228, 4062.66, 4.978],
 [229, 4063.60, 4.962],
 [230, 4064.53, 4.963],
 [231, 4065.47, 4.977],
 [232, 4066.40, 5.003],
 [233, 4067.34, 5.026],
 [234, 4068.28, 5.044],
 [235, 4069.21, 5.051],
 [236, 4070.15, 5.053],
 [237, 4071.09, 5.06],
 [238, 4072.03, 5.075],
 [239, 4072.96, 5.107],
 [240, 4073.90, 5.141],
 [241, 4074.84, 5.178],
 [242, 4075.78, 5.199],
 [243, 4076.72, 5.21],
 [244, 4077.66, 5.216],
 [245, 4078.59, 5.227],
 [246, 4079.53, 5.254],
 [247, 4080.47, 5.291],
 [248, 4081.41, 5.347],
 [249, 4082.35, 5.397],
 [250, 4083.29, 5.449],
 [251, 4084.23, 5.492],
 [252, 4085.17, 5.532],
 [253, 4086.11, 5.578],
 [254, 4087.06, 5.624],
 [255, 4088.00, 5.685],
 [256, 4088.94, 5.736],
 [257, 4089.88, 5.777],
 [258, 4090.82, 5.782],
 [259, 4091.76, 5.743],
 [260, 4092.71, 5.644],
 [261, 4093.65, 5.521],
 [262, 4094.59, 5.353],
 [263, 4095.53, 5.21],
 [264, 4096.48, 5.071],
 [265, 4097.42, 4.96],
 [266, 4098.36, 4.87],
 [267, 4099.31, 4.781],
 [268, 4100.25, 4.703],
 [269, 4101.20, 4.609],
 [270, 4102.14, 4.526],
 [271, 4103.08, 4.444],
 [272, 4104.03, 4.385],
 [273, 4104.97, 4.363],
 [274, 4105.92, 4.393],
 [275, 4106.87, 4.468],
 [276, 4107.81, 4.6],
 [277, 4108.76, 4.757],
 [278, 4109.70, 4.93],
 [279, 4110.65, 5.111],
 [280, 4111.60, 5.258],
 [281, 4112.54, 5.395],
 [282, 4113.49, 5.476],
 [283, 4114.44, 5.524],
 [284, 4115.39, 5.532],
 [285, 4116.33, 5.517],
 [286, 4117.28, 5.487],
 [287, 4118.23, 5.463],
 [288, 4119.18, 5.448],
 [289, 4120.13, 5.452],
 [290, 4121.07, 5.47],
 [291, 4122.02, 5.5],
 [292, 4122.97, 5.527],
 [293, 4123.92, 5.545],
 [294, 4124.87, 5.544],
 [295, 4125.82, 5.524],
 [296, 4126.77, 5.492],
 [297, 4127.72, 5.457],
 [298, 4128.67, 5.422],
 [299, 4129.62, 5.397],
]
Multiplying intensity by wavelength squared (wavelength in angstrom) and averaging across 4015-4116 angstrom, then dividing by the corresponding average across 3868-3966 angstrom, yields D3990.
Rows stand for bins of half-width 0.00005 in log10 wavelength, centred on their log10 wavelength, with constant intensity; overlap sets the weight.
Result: 1.75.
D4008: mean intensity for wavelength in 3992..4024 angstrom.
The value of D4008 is 5.27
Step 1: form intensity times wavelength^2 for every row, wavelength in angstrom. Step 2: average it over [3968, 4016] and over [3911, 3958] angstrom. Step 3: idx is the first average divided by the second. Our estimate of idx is 1.5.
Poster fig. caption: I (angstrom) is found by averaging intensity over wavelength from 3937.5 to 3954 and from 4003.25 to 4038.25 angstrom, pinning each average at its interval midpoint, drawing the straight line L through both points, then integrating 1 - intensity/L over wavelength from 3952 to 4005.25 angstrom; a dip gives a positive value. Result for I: 3.7 angstrom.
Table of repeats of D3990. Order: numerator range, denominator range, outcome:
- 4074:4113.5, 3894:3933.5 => 1.69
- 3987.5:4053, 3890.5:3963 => 1.67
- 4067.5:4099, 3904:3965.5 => 1.79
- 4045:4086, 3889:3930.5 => 1.64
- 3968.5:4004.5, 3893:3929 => 1.25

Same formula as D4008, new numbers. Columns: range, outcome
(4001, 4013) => 5.18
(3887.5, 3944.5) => 3.11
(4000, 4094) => 5.27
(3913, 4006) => 3.55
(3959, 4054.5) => 4.64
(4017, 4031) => 5.35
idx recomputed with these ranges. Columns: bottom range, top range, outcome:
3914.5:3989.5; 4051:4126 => 1.73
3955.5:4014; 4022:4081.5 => 1.29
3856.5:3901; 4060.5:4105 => 1.83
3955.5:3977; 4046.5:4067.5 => 1.88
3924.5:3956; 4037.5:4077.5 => 1.90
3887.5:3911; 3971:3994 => 1.22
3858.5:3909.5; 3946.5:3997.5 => 1.22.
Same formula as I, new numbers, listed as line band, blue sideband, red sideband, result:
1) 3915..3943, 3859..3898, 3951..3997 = 6.1 angstrom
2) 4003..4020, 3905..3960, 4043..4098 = -3.7 angstrom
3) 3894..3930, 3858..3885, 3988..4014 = 1.9 angstrom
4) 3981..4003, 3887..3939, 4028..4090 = -3.0 angstrom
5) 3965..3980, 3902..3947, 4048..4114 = 3.8 angstrom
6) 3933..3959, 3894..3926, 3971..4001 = 5.2 angstrom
